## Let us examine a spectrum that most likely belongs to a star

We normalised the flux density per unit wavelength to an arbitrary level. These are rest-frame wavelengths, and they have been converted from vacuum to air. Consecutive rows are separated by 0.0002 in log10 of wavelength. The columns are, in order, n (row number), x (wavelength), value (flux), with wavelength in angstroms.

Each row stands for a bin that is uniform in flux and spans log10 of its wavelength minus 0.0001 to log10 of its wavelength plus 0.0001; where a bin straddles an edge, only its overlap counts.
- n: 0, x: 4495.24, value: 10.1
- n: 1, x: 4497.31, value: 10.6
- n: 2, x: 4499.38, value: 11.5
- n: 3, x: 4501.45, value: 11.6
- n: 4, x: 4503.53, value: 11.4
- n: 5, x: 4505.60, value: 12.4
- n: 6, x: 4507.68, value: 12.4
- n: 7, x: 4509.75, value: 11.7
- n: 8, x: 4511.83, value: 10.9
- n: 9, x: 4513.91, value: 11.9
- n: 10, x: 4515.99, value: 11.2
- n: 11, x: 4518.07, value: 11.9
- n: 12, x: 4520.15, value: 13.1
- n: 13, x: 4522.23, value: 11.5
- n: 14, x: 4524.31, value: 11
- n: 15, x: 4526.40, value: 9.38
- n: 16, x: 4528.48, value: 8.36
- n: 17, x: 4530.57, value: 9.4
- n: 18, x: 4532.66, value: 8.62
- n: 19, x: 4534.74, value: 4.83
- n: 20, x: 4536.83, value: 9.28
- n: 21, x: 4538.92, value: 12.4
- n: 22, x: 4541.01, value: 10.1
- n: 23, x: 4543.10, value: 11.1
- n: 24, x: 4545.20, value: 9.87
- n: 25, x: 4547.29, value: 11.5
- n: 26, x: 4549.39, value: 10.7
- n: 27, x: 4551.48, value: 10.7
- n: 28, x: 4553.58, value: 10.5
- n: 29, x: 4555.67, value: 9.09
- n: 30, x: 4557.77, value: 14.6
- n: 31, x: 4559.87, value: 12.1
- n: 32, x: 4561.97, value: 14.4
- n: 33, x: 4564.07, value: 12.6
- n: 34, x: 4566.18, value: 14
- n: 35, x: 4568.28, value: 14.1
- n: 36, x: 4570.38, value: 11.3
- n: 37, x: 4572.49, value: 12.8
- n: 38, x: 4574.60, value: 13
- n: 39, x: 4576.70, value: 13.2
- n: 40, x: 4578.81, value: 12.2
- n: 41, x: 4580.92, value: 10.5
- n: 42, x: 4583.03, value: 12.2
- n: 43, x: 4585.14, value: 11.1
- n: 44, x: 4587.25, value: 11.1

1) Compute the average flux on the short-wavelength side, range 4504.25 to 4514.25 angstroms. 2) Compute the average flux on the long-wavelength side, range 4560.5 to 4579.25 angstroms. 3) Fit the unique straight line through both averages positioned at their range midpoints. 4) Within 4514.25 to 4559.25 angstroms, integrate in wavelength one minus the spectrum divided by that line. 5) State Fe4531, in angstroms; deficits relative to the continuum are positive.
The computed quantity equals 7.0 angstroms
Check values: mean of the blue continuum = 11.8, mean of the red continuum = 13.1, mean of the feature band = 10.5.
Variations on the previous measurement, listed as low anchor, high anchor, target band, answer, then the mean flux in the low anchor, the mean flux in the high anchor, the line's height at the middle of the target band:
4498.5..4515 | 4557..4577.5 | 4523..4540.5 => 4.41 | 11.7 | 13.2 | 12.3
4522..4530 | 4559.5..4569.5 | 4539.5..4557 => 2.02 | 9.87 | 13.5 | 12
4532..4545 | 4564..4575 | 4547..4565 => -0.54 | 9.44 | 13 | 11.4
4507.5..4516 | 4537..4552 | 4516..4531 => 0.76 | 11.6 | 10.8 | 11.3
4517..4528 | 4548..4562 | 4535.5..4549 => 0.98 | 11.2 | 11.5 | 11.4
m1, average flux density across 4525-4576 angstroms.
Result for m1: 11.1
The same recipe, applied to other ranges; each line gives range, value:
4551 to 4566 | 12.2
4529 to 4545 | 9.38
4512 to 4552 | 10.4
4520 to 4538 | 9.34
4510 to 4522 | 11.8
